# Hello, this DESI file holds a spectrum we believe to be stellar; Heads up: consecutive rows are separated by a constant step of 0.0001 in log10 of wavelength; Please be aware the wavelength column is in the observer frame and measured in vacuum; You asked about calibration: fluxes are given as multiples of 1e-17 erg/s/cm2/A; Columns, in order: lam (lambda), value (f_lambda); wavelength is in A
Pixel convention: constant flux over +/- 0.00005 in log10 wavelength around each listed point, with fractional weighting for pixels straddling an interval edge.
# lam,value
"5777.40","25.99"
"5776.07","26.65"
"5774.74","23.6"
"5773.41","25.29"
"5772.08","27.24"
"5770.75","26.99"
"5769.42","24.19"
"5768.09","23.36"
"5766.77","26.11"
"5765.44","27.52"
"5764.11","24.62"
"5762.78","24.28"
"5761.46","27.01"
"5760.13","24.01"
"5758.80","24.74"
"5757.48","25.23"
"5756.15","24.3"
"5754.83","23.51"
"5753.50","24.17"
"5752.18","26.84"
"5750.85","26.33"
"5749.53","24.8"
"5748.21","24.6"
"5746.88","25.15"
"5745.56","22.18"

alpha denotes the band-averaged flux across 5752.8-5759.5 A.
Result 24.4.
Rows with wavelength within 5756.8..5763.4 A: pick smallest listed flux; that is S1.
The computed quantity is 24.01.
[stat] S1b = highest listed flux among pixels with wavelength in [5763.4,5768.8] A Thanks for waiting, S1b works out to 27.52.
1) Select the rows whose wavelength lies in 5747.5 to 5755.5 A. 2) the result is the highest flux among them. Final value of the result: 26.84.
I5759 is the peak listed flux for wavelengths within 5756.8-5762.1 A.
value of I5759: 27.01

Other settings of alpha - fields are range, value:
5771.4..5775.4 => 25.4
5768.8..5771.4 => 25.6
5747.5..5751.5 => 25.2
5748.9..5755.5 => 25.1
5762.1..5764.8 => 24.5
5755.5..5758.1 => 24.7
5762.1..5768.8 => 25.2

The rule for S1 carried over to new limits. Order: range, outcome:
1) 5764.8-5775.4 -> 23.36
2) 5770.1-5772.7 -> 26.99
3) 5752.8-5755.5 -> 23.51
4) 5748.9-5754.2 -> 24.17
